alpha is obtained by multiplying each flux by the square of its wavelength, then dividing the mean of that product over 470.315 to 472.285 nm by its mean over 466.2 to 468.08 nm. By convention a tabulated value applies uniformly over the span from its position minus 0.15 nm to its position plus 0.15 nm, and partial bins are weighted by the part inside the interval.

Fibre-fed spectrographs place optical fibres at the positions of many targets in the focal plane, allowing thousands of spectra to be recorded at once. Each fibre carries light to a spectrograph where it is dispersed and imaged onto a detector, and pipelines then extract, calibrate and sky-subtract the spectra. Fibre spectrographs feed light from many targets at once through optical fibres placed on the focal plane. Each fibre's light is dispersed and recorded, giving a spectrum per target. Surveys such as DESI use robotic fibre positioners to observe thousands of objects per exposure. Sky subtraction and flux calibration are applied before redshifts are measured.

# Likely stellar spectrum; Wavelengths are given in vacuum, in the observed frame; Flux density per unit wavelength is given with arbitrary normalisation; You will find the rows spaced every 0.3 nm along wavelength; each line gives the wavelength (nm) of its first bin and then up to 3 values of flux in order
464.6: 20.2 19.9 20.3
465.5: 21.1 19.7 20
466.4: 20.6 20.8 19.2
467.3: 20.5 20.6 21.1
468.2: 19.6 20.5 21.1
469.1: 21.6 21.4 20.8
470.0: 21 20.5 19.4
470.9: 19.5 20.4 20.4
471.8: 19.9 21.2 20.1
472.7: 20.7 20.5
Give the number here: 1.00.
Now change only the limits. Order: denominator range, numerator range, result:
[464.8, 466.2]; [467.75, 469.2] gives 1.04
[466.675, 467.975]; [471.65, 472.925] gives 1.03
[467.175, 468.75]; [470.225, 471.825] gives 0.99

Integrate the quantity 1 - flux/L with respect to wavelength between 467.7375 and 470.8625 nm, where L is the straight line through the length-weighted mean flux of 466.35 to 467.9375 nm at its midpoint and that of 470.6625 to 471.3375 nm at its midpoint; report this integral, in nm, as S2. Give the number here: -0.08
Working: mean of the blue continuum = 20.4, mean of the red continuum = 19.9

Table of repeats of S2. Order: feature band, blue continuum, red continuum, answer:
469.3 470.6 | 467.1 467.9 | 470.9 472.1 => -0.02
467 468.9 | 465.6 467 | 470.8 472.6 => -0.02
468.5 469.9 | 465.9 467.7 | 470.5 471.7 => -0.07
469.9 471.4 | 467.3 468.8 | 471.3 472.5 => 0.02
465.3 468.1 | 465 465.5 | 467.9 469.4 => 0.03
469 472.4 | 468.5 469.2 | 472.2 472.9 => 0.05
